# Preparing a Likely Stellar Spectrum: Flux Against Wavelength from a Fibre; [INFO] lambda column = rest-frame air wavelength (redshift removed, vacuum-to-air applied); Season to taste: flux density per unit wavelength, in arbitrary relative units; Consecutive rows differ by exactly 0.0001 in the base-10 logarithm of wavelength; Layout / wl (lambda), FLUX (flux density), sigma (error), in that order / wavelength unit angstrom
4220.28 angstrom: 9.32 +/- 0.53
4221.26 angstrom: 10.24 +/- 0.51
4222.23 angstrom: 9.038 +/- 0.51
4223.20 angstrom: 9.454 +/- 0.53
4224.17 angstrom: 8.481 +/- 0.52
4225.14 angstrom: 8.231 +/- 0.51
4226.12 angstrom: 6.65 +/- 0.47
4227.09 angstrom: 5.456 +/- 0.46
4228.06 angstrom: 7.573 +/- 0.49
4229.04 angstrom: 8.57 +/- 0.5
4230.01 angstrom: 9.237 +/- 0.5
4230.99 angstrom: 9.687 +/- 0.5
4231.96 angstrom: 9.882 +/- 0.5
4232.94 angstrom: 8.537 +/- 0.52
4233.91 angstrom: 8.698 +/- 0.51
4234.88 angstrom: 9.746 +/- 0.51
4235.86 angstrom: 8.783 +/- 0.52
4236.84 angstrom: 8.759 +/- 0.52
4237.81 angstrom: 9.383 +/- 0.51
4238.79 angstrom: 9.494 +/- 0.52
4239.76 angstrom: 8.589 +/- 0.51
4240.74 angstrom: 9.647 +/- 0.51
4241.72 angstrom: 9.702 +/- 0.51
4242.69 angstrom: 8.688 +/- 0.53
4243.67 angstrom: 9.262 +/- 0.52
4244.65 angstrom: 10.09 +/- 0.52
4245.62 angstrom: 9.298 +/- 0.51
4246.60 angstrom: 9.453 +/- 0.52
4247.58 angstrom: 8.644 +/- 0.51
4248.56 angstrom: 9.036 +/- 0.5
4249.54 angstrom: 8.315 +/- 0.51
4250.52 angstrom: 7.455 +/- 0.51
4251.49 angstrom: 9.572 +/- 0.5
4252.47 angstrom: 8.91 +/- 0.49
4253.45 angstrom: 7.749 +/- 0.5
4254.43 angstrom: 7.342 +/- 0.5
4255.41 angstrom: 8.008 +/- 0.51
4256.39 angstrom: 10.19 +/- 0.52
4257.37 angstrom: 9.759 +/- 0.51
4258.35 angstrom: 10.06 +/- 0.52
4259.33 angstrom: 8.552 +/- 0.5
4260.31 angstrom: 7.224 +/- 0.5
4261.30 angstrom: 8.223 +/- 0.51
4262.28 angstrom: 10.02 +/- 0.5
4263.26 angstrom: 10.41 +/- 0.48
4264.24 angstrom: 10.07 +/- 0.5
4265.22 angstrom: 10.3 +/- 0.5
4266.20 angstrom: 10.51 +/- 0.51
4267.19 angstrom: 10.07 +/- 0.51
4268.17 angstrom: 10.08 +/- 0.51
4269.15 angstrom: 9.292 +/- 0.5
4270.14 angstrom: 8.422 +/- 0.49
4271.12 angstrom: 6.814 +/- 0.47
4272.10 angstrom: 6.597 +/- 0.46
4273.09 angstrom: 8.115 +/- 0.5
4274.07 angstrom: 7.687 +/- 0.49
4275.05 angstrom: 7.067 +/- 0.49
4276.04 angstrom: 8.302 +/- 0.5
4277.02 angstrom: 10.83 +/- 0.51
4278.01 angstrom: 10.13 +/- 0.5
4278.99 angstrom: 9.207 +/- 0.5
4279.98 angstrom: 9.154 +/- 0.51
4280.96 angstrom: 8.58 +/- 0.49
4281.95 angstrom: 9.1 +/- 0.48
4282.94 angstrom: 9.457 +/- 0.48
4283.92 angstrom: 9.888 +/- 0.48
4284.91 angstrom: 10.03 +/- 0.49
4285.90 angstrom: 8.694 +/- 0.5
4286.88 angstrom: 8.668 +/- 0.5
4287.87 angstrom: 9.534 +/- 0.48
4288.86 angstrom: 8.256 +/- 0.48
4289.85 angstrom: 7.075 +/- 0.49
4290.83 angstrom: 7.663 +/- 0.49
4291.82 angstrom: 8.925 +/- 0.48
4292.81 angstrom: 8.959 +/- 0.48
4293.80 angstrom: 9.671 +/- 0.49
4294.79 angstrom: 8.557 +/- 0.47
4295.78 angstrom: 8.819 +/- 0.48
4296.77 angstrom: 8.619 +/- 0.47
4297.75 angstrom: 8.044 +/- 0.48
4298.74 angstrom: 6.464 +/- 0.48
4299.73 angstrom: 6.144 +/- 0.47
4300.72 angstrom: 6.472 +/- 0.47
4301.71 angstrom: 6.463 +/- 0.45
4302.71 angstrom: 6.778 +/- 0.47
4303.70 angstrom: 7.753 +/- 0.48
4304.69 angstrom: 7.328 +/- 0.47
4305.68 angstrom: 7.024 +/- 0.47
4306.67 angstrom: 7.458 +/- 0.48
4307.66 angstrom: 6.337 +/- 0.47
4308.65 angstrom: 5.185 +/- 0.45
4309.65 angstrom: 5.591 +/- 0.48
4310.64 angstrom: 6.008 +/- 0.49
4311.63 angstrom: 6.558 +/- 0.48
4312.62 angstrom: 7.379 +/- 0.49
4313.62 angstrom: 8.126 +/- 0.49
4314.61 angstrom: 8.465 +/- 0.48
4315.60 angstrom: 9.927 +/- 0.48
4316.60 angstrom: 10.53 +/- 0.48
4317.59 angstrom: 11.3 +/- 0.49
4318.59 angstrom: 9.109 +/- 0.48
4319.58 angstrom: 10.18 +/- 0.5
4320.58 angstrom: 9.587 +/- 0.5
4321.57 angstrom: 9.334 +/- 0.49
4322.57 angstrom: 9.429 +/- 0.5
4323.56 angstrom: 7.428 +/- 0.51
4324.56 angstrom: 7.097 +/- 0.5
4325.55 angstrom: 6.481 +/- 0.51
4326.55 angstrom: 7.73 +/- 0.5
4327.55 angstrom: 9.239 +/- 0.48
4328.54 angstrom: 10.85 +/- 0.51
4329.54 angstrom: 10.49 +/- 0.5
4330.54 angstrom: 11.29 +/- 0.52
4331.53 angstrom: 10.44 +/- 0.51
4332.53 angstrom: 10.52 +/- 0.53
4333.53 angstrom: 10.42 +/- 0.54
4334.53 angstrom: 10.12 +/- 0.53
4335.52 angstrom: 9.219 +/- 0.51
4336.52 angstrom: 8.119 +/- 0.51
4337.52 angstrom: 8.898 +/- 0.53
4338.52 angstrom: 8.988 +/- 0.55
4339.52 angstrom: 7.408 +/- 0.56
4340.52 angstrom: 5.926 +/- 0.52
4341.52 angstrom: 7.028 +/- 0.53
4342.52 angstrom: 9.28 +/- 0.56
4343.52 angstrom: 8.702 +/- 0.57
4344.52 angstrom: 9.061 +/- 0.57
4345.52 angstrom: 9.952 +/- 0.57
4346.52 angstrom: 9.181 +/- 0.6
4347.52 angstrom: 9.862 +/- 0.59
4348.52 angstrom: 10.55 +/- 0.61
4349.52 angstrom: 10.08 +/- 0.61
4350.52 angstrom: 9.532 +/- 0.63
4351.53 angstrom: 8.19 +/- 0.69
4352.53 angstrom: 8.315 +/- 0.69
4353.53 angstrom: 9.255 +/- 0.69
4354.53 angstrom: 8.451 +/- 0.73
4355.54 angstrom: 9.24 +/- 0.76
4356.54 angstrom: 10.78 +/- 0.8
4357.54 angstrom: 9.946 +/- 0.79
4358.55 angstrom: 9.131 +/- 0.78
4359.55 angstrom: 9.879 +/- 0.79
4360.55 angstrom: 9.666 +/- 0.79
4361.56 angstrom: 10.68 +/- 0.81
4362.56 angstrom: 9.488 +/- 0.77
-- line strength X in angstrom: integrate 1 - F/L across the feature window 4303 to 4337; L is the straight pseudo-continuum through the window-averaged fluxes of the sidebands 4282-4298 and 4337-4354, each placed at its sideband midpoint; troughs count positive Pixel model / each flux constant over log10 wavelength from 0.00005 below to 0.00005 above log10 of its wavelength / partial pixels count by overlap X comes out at 1.0 angstrom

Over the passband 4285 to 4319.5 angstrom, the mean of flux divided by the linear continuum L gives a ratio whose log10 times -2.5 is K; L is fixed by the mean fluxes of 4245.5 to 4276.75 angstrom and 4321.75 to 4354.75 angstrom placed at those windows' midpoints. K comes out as 0.128 mag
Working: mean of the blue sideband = 8.81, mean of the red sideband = 9.02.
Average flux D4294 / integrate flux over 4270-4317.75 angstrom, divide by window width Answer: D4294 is 8.1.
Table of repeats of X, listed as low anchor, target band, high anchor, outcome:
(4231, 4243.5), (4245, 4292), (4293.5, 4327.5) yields -1.5 angstrom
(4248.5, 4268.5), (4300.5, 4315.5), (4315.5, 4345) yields 3.6 angstrom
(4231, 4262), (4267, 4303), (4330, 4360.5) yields 2.5 angstrom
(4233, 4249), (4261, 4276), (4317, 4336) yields 0.6 angstrom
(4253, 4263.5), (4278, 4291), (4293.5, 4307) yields -1.5 angstrom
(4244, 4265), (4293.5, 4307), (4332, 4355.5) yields 2.2 angstrom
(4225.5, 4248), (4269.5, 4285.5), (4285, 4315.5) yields -1.3 angstrom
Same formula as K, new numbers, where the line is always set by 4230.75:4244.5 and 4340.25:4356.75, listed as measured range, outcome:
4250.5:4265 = 0.024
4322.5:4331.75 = 0.009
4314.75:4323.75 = -0.069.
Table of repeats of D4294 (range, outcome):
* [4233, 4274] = 8.99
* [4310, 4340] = 9.01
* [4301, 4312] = 6.59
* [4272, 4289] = 8.91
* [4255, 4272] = 9.24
